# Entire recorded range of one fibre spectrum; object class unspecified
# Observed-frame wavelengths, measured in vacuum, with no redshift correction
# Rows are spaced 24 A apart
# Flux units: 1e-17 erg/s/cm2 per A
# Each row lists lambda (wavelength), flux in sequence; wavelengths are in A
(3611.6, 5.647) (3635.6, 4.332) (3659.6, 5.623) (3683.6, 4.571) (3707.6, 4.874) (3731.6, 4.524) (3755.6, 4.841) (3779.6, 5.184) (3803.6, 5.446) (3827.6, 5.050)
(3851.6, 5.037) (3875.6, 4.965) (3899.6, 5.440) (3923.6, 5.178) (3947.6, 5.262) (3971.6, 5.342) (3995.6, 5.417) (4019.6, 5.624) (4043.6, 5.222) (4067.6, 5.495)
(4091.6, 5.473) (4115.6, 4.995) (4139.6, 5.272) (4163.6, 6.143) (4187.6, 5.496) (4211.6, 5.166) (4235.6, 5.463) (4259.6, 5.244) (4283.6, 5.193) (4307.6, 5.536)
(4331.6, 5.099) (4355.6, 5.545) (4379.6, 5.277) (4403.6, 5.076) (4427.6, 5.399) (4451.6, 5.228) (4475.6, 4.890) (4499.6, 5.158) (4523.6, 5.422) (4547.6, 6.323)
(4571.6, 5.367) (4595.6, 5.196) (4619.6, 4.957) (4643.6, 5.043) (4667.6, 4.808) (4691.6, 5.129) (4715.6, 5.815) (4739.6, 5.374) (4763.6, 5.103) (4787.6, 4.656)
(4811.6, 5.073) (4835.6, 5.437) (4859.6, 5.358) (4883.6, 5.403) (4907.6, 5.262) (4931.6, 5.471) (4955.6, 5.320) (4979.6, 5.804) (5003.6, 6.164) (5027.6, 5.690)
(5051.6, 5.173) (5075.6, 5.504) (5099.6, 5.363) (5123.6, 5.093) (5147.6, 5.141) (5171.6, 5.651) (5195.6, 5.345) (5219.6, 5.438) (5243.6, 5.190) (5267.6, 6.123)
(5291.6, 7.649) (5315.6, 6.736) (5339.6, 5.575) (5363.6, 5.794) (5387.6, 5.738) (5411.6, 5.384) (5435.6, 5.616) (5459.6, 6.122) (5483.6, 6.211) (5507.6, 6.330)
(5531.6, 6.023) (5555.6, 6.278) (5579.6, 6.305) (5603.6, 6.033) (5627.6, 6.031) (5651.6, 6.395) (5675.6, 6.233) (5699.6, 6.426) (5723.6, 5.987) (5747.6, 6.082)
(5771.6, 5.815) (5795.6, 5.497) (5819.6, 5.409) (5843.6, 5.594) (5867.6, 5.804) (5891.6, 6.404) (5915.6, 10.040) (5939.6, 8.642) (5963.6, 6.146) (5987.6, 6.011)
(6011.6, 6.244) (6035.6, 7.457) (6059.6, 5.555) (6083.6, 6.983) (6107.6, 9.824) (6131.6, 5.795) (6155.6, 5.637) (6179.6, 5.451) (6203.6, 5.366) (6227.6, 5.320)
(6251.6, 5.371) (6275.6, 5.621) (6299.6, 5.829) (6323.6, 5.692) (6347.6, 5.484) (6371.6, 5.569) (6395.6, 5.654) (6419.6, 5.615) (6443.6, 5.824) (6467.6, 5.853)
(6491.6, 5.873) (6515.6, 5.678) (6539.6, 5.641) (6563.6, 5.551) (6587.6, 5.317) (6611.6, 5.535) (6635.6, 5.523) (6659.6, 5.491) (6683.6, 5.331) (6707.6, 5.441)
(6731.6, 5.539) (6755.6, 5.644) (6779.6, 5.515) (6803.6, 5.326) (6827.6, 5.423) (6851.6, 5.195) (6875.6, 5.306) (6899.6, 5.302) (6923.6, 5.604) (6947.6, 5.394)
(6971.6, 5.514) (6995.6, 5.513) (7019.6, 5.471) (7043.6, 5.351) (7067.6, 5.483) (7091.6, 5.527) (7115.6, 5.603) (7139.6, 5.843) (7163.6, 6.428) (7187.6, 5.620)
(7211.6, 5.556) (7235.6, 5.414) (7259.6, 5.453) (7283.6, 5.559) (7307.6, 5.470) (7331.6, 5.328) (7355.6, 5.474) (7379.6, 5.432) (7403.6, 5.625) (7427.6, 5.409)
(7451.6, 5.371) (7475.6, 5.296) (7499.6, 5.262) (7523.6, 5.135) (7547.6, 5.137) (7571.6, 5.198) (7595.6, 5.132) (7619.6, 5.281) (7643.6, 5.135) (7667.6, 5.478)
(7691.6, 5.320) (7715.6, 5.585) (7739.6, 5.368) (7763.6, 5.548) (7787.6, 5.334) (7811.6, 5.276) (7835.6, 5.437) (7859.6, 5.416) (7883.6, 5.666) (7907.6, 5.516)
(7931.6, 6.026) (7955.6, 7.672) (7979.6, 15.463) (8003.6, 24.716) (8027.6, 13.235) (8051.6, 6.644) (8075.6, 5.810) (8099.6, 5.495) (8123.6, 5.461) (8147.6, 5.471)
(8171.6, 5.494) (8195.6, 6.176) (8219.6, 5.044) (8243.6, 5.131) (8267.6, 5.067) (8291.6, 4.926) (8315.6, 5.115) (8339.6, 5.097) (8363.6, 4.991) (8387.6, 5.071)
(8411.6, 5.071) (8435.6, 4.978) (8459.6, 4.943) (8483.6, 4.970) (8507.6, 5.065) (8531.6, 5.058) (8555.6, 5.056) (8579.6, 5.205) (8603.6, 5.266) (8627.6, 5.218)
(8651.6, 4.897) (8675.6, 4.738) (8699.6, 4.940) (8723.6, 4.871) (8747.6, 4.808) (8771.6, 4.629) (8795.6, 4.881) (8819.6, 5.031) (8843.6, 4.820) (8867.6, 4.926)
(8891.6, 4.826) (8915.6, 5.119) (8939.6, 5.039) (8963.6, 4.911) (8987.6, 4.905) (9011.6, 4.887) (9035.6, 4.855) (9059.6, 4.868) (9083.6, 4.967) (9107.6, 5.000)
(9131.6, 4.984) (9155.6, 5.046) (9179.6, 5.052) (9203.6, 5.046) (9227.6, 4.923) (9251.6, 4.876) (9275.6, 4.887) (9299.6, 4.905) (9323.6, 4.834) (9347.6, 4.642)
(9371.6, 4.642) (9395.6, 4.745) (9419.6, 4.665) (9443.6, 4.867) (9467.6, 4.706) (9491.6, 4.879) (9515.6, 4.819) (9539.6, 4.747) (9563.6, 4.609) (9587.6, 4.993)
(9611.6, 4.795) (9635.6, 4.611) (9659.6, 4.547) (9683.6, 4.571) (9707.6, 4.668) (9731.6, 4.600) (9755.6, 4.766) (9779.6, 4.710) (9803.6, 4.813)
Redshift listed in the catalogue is 0.218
